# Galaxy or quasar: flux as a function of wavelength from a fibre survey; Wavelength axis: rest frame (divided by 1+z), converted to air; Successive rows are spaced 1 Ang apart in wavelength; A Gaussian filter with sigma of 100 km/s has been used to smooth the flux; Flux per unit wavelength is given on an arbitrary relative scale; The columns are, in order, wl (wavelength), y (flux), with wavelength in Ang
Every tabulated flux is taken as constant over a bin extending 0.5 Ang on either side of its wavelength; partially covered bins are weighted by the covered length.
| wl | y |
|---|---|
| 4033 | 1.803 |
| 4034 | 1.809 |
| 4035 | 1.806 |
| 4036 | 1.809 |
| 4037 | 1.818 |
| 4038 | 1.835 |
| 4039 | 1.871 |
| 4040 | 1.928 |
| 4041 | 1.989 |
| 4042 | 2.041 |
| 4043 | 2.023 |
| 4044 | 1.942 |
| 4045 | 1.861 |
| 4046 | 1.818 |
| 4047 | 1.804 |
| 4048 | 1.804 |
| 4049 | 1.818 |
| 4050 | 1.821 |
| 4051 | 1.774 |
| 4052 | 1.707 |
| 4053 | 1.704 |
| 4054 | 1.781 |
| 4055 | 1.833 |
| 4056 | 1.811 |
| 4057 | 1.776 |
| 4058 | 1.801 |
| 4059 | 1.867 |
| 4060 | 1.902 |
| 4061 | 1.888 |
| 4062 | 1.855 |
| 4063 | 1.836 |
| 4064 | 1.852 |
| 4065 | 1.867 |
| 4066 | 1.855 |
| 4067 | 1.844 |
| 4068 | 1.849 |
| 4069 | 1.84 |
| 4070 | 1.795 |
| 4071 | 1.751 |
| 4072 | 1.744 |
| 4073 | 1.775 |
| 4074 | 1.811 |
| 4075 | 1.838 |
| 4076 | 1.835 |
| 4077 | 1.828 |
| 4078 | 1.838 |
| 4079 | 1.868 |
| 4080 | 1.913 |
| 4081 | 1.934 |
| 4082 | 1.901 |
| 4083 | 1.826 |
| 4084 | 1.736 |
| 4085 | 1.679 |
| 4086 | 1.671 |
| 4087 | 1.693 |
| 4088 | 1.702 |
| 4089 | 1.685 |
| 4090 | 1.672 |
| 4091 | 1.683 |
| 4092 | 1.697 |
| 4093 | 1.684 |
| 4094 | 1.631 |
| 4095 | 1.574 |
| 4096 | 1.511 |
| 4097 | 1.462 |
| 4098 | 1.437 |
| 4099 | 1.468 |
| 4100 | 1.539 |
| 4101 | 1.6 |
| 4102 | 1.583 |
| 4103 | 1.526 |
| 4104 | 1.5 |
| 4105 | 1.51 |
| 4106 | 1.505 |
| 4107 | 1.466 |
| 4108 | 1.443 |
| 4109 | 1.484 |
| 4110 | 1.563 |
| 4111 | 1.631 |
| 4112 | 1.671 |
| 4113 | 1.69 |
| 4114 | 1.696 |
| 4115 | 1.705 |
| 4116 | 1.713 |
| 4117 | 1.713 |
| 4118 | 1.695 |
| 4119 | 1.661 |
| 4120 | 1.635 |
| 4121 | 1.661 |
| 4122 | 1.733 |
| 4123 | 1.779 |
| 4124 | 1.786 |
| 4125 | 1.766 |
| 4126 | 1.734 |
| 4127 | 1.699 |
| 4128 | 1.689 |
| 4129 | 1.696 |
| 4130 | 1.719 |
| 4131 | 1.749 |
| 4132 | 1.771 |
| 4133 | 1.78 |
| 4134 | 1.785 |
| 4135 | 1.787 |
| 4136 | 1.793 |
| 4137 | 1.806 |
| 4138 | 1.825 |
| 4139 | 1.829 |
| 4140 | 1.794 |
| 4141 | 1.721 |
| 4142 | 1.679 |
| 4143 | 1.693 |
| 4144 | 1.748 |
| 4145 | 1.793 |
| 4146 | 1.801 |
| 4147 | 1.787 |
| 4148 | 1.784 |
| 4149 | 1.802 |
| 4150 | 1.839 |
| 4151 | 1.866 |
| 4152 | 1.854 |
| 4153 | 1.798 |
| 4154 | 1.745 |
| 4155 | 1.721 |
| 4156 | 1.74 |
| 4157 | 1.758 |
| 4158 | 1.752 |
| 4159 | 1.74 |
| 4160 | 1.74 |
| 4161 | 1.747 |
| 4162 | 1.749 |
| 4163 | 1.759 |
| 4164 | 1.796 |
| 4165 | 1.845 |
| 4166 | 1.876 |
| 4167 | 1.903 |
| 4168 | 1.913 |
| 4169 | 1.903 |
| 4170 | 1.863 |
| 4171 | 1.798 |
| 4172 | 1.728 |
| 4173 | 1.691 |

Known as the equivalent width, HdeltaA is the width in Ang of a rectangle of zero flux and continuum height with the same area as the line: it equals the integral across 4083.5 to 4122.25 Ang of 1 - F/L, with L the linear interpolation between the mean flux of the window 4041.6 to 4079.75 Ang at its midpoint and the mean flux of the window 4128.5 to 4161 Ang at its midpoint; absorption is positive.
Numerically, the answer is 4.1 Ang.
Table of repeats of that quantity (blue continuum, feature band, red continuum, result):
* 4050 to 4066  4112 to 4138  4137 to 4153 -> 0.9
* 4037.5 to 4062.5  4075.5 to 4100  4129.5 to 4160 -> 1.6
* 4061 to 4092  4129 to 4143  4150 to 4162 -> 0.1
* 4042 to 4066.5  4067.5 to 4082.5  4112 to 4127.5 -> -0.3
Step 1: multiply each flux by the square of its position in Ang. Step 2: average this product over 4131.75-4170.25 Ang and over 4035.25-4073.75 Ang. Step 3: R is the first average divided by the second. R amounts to 1.0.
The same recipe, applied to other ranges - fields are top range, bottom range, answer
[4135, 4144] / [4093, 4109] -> 1.18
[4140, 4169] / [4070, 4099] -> 1.07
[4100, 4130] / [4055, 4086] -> 0.92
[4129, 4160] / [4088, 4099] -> 1.13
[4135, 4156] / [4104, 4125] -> 1.11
